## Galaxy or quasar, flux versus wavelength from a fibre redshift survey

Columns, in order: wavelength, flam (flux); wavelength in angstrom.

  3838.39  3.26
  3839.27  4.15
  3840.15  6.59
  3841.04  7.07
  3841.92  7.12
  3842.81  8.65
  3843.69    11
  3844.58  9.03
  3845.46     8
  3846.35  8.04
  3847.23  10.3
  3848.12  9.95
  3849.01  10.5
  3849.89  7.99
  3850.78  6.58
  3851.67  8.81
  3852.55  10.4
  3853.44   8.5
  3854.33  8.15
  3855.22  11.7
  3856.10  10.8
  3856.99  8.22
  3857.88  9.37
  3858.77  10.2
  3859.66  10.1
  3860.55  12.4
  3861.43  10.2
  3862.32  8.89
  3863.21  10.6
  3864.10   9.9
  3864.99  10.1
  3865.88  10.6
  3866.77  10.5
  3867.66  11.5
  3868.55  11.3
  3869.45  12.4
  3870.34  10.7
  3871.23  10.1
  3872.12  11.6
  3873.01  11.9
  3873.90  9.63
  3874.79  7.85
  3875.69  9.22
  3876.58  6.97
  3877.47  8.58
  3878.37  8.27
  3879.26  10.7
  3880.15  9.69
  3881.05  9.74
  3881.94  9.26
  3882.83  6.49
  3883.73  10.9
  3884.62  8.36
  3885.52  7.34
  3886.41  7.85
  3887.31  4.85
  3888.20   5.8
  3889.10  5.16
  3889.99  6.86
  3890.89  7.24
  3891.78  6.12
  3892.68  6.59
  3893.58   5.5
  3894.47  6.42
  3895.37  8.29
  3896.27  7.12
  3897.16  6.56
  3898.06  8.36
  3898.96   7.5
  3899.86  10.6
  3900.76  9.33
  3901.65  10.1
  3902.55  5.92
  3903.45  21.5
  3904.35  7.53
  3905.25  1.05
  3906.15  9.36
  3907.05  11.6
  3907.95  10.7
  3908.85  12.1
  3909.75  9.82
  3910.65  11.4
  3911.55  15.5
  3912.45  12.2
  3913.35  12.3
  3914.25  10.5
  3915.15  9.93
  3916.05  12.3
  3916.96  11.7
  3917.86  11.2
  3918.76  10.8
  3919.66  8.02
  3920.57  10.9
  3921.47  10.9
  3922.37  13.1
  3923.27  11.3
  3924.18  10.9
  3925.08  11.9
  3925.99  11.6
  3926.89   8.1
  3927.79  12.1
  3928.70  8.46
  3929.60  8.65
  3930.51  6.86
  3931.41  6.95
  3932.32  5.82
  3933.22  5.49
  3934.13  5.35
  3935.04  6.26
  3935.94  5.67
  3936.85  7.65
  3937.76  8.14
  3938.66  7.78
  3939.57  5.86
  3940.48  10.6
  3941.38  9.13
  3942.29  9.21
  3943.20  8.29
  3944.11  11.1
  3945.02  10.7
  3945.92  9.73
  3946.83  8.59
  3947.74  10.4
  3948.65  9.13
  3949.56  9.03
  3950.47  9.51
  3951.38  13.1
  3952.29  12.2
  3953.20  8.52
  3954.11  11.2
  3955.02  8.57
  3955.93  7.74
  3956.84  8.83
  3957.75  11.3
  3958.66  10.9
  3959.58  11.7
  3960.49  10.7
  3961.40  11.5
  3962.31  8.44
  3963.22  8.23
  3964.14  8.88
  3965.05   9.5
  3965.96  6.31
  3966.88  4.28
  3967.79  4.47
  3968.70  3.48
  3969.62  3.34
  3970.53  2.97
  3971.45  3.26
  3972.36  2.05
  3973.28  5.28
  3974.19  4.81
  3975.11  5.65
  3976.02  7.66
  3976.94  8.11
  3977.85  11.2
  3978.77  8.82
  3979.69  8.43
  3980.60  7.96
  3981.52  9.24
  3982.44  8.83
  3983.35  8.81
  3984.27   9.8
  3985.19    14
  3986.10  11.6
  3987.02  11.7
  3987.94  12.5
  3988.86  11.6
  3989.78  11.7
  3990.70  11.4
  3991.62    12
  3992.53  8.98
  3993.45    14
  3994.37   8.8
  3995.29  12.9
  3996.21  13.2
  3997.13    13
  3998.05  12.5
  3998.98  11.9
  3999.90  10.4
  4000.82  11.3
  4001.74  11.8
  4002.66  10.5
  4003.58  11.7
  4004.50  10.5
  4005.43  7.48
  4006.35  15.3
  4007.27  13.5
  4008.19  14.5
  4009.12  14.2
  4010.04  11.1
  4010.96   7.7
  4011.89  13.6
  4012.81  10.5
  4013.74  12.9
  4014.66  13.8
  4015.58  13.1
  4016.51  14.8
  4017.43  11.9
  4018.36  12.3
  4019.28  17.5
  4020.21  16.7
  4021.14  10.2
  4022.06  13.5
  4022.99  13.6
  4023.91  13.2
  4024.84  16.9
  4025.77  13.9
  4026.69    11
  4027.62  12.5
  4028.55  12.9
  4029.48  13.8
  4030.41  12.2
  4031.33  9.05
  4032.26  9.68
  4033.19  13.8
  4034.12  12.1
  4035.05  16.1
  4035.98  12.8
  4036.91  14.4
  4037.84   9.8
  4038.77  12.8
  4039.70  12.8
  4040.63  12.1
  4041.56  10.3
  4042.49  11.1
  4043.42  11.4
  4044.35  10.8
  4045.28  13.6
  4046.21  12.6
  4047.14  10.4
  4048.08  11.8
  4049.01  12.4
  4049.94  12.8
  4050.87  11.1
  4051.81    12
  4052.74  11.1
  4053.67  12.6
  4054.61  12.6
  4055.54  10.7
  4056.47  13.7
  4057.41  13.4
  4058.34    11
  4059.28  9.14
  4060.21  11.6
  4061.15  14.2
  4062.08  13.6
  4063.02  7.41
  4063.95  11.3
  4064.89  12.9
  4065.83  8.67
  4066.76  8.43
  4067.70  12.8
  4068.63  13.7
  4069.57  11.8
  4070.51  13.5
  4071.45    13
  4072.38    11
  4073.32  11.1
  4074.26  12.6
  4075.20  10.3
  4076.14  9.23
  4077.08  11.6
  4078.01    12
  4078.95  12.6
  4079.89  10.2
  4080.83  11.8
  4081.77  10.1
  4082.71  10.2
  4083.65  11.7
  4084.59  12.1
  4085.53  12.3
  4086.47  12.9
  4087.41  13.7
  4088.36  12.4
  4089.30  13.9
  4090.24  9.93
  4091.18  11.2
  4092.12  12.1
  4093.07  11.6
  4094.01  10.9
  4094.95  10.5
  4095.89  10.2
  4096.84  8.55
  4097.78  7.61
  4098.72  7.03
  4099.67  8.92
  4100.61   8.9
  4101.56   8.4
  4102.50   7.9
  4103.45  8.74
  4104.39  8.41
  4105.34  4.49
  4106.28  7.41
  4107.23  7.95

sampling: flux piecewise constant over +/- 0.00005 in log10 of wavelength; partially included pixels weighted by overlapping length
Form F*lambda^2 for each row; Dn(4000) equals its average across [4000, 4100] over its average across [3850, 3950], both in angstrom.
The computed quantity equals 1.38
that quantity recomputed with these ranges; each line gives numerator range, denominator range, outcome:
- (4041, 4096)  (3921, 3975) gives 1.48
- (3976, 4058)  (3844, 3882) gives 1.32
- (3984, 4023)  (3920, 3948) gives 1.42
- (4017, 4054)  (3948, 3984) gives 1.61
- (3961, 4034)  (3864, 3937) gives 1.21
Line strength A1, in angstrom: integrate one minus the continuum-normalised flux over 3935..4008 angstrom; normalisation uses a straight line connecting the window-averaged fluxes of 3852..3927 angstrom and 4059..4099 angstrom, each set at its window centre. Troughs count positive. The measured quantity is 6.9 angstrom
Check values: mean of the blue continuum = 9.62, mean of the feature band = 9.38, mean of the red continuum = 11.3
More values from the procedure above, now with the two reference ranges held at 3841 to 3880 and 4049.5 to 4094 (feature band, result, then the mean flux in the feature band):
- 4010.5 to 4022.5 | -1.9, 13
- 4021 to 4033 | -1.4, 12.6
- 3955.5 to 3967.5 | 1.8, 9.04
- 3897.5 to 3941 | 2.6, 9.61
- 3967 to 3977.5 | 5.9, 4.7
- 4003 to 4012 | -0.7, 11.9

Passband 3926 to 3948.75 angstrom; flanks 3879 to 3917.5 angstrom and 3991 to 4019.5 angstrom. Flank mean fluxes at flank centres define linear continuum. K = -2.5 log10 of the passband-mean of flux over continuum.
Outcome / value 0.22 mag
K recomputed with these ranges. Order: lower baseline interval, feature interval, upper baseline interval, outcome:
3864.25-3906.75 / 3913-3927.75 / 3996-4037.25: -0.129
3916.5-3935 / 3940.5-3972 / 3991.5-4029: 0.205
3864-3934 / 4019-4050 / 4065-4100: -0.181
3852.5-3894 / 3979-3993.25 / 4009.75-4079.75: 0.052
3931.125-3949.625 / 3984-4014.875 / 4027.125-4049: -0.126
